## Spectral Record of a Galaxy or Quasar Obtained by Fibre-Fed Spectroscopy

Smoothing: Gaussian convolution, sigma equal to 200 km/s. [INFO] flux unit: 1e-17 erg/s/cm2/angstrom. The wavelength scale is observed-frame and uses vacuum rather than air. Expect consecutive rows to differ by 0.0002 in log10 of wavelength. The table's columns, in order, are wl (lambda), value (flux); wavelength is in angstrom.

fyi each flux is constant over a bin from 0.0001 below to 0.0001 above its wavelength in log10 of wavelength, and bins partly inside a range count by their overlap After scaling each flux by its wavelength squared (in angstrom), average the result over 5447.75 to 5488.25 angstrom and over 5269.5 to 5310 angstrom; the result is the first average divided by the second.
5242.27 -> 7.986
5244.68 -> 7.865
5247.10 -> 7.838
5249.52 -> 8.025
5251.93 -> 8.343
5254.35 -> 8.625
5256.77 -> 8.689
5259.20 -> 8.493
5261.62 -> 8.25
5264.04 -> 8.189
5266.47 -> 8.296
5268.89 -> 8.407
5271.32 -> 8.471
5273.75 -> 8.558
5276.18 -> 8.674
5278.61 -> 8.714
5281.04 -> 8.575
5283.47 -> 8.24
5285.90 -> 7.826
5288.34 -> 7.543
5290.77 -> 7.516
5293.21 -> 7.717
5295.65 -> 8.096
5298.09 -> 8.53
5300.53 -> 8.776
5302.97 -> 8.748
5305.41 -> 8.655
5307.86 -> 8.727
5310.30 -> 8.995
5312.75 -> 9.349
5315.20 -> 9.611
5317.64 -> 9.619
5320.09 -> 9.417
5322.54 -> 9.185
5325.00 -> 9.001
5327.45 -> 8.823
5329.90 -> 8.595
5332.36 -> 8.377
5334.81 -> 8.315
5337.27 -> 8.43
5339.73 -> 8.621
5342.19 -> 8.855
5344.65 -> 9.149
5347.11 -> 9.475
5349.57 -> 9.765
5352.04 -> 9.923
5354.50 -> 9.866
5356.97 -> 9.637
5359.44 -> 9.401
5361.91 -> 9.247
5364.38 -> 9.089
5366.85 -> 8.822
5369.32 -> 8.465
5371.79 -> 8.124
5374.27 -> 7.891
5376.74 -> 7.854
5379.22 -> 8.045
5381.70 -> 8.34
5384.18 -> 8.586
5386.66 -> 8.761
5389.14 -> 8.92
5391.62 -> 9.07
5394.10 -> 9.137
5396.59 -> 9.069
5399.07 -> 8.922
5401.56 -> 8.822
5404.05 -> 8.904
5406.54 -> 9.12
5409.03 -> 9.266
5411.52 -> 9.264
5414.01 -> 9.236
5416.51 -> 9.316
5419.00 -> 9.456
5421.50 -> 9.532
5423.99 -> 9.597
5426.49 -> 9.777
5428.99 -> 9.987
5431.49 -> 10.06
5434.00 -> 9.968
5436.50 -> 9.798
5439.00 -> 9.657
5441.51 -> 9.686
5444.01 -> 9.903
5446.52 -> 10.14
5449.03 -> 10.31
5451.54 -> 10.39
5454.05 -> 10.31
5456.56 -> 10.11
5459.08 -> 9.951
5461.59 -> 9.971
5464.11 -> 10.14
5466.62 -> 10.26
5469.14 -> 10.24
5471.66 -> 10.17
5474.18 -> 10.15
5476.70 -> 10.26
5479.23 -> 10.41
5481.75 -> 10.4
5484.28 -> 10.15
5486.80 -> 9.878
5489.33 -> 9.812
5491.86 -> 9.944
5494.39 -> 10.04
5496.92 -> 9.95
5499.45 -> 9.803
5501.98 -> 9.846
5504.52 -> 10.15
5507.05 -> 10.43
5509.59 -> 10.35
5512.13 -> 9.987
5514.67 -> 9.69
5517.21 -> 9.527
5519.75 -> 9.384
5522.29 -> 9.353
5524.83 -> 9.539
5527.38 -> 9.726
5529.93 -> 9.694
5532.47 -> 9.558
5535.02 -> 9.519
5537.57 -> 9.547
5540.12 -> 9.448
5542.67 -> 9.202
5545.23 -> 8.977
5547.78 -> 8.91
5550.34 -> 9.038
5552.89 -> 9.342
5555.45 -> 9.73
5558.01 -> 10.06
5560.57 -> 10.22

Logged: 1.30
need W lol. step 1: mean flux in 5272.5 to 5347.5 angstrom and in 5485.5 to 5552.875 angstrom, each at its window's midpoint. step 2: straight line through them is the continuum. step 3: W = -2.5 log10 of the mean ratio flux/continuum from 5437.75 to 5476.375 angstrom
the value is -0.08 mag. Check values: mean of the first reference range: 8.66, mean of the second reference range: 9.66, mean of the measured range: 10.1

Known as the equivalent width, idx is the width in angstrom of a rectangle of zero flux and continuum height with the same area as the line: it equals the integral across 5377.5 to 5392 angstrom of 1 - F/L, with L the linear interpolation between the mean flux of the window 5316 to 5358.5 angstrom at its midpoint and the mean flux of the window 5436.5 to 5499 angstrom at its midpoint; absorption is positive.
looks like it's 1.4 angstrom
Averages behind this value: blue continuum 9.13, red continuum 10.1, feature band 8.57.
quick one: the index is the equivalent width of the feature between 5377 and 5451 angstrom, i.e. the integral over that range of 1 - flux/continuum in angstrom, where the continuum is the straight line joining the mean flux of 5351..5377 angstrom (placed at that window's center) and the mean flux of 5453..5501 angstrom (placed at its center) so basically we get 1.2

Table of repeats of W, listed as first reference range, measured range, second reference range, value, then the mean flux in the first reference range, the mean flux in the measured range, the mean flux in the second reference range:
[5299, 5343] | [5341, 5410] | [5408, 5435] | 0.04 mag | 8.89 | 8.95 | 9.59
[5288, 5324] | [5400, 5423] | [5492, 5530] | 0.01 mag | 8.73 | 9.21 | 9.84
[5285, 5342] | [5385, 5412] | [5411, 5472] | 0.05 mag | 8.64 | 9.01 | 9.89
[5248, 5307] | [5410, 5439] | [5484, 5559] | -0.06 mag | 8.33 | 9.63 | 9.68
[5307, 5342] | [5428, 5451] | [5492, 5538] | -0.06 mag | 8.93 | 9.96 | 9.79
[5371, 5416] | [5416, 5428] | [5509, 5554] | -0.08 mag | 8.76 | 9.56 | 9.48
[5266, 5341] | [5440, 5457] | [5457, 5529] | -0.05 mag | 8.6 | 10.1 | 9.98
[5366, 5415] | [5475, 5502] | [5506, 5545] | -0.07 mag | 8.73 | 10.1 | 9.64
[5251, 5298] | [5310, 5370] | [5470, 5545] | -0.05 mag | 8.28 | 9.13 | 9.85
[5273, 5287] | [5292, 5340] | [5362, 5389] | -0.04 mag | 8.44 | 8.78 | 8.46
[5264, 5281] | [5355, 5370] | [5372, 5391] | -0.10 mag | 8.5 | 9.17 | 8.35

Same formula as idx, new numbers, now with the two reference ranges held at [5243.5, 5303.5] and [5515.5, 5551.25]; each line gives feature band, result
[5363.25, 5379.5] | 0.67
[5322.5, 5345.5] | -0.46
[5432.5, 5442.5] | -0.90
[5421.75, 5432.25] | -1.03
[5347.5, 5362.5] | -1.78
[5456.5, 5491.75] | -3.83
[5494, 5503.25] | -0.65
